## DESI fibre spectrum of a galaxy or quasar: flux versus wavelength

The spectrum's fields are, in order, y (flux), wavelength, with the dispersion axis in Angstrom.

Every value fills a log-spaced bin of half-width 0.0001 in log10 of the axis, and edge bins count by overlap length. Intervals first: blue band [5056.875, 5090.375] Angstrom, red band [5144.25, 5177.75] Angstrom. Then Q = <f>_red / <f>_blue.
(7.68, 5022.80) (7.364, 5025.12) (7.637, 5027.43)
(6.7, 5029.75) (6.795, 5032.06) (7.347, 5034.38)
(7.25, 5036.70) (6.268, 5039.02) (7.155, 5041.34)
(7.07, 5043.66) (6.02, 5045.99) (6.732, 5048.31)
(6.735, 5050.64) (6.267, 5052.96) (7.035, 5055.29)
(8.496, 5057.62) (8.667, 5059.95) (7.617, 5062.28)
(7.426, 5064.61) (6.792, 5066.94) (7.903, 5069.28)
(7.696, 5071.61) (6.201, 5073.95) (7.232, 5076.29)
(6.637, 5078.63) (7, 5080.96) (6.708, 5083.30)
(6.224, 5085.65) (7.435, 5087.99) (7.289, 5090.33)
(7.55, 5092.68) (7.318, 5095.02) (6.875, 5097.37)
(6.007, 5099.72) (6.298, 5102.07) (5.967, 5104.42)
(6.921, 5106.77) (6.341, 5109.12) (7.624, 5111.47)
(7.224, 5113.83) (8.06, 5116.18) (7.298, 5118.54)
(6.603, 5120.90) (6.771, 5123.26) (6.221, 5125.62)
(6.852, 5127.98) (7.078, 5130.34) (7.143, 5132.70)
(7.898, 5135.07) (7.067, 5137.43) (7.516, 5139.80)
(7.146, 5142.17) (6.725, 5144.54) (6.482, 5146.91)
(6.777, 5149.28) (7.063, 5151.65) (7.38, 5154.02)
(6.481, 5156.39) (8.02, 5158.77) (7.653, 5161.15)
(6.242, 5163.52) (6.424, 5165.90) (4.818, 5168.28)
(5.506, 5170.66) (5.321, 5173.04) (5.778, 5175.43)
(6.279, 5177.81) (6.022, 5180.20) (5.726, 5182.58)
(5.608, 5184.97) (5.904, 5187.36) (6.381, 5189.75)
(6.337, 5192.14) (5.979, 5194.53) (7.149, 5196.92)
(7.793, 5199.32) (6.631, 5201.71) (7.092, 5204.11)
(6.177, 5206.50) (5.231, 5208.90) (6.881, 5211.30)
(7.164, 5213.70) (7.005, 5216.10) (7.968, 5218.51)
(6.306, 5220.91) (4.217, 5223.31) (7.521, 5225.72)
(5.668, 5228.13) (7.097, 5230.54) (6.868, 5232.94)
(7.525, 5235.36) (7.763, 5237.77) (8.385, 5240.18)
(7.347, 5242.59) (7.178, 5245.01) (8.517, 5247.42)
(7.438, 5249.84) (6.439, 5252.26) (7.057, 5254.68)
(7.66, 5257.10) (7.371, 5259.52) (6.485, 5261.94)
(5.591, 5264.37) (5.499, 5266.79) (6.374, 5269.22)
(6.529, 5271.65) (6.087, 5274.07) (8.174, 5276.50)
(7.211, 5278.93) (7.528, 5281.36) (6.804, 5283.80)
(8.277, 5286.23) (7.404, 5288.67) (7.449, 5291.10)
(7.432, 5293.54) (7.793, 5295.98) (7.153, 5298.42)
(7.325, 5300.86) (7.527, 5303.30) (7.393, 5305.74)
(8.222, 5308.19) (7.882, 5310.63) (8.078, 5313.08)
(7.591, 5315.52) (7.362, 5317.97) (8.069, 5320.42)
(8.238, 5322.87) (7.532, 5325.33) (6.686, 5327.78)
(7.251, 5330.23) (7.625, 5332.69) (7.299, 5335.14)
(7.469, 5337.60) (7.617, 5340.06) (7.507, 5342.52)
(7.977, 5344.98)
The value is 0.89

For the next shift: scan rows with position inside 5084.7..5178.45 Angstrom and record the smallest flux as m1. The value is 4.818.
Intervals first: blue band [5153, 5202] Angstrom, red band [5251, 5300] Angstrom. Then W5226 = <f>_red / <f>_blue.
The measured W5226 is 1.1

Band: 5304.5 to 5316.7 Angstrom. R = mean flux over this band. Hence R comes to 7.84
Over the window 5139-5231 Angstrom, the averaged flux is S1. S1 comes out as 6.49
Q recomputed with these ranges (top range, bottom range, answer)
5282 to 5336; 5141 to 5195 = 1.19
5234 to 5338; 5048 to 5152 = 1.04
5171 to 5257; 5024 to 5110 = 0.95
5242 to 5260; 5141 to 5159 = 1.06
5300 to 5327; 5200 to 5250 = 1.11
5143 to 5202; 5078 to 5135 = 0.93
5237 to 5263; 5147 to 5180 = 1.15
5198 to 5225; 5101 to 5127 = 0.96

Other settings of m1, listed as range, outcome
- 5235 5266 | 5.591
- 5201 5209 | 5.231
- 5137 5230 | 4.217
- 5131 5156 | 6.482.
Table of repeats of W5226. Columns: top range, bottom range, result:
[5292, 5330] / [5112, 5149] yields 1.08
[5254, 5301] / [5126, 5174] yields 1.04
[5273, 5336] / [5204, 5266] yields 1.09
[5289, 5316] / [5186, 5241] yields 1.13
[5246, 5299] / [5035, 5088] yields 1.01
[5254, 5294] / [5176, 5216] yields 1.09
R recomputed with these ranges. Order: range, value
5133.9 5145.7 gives 7.27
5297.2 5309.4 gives 7.52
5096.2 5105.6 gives 6.29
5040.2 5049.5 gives 6.74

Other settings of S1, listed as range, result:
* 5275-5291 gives 7.53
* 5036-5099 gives 7.09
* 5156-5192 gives 6.14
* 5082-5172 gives 6.87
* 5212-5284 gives 6.96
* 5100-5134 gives 6.87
